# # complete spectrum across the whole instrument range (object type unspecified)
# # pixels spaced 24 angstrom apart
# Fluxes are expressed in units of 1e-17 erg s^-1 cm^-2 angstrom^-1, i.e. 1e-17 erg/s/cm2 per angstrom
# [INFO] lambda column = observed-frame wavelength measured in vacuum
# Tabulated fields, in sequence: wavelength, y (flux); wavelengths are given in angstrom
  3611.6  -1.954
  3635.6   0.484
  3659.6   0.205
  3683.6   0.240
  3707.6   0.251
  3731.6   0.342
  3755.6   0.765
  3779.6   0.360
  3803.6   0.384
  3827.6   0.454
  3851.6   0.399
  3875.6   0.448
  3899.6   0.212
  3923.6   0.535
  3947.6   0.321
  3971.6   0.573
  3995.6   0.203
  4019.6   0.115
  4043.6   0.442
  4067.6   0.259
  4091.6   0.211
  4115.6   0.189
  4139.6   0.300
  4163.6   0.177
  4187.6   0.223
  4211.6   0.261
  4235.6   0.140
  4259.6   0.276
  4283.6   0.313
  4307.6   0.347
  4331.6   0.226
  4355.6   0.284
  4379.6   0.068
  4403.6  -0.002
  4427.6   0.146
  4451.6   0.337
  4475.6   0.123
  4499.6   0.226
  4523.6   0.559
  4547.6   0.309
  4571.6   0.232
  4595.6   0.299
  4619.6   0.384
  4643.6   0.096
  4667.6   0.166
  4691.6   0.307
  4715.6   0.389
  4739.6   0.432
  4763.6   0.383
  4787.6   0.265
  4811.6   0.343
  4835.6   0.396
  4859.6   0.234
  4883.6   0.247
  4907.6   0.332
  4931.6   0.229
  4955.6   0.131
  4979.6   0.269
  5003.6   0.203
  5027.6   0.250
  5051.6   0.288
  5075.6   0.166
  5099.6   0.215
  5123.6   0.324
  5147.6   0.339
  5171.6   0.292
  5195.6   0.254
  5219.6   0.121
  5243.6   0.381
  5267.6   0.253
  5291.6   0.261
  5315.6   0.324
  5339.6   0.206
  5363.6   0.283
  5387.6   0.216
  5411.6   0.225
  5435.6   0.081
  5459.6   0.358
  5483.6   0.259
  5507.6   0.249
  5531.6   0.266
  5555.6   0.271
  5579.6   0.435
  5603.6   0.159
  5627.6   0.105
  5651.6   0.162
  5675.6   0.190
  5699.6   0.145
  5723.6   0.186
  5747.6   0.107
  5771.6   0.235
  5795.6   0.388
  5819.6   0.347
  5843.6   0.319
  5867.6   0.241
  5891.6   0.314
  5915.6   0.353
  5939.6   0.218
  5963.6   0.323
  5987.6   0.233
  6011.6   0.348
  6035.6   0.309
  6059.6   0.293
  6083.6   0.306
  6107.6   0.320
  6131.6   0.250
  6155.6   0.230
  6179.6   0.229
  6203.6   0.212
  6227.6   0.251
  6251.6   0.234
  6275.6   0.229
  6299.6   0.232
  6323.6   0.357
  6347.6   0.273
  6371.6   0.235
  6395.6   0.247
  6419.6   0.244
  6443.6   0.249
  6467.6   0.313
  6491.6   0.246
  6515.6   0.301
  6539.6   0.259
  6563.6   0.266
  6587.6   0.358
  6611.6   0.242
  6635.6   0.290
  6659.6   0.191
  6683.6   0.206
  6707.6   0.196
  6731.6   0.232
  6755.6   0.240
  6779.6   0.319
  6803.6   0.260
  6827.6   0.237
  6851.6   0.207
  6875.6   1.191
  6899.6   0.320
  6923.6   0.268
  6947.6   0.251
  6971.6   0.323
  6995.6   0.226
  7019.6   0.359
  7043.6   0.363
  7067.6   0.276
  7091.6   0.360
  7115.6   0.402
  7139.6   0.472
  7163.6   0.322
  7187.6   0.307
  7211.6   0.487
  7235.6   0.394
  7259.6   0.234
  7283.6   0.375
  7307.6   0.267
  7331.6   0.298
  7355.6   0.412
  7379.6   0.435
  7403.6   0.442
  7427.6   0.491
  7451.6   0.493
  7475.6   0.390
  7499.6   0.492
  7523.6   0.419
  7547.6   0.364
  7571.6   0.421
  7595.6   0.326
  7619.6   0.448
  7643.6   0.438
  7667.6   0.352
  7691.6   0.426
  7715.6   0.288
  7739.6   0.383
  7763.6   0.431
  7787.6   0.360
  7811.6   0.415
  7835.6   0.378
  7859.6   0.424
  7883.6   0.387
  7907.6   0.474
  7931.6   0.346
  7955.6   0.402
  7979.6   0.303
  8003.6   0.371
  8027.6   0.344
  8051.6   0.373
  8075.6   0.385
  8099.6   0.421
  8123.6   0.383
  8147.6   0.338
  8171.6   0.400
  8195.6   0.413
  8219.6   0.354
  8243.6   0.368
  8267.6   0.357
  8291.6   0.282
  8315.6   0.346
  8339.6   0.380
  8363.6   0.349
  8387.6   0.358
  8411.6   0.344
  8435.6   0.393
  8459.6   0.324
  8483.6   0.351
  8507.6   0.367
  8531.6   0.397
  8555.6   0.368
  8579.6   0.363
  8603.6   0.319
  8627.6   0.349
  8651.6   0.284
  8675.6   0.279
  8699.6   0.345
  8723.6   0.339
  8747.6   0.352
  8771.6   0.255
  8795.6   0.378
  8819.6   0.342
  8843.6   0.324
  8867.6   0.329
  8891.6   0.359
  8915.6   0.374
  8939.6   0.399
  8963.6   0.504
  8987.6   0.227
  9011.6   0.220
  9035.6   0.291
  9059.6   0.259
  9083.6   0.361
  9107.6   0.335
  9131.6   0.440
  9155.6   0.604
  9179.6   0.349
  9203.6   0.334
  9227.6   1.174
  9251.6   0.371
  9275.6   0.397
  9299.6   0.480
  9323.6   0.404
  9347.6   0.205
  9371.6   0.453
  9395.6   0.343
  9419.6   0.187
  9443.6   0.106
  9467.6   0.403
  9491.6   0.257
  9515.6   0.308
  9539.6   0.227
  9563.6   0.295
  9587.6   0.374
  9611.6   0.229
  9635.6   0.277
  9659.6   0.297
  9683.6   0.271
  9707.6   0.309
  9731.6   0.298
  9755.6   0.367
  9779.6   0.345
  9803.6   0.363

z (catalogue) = 0.844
